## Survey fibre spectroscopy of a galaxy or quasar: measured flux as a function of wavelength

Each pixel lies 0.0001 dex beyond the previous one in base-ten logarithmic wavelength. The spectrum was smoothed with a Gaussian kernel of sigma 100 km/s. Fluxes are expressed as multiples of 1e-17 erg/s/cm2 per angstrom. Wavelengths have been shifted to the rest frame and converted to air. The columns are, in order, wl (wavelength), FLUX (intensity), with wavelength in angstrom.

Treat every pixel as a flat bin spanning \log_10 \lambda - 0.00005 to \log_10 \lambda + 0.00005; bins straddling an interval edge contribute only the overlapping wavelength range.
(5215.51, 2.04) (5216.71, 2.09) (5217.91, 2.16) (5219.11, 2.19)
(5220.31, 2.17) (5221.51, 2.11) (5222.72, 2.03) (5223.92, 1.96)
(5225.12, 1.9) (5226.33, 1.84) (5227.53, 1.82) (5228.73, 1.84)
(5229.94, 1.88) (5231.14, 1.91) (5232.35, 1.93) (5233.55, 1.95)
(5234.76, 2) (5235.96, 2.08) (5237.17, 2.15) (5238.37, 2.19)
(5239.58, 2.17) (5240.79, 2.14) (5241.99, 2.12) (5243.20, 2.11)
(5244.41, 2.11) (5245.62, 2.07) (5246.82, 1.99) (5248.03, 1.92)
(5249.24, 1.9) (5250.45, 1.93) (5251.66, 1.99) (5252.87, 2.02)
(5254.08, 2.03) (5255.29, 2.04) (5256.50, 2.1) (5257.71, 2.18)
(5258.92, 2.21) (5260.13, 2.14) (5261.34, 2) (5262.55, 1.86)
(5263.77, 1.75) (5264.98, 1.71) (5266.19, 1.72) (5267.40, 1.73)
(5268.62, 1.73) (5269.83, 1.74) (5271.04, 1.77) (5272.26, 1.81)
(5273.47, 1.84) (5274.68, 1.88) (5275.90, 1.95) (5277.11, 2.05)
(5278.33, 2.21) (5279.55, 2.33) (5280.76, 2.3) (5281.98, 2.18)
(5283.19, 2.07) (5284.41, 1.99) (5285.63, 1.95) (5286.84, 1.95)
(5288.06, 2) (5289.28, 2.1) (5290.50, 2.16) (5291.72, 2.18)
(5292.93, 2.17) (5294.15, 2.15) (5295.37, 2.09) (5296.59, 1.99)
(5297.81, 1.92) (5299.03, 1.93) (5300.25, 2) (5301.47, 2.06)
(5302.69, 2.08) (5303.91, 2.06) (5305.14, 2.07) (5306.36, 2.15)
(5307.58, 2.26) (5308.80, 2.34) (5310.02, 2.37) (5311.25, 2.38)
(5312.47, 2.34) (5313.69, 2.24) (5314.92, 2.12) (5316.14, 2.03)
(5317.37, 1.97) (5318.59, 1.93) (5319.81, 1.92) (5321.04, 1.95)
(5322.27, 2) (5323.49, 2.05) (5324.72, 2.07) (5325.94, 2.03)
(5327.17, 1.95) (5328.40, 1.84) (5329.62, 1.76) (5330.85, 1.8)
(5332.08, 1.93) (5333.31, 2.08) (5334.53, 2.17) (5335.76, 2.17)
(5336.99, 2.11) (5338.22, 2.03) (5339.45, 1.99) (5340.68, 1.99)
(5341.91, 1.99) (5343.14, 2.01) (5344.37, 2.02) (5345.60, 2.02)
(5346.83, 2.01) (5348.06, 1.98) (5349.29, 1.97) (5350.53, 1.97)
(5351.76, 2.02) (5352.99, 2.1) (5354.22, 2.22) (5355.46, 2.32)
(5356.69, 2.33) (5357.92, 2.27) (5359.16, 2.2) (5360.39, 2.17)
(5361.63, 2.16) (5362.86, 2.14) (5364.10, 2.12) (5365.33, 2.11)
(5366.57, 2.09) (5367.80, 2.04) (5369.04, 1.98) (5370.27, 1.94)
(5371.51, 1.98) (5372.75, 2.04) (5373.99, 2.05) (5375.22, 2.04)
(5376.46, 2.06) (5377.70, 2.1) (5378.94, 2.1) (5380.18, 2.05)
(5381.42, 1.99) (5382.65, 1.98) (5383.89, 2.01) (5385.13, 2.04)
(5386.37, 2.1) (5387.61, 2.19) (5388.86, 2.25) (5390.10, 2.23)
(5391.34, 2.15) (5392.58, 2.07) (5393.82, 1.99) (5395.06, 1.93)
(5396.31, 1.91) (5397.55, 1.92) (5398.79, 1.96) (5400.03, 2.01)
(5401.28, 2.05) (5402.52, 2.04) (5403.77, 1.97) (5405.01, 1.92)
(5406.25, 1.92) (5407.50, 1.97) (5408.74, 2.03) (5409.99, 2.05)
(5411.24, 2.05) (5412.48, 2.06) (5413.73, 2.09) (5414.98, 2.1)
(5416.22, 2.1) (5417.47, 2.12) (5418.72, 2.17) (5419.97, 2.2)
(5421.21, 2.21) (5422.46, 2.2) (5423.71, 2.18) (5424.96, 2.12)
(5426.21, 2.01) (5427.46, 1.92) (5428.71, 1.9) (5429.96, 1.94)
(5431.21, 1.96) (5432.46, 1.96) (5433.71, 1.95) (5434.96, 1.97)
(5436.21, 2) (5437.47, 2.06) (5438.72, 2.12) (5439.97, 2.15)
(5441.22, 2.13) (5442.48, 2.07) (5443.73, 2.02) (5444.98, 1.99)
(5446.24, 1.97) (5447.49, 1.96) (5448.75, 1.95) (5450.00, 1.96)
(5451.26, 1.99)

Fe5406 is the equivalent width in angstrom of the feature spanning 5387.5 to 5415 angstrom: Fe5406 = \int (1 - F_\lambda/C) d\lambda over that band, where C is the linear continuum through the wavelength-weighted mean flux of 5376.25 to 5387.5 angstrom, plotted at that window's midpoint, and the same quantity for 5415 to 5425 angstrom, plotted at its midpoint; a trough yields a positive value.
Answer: 1.0 angstrom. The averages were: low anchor 2.05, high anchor 2.16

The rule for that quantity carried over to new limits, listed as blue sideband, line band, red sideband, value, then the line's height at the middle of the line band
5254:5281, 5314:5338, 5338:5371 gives 0.5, 2.04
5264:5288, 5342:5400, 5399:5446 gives -1.8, 2.01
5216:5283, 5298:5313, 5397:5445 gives -1.1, 2.01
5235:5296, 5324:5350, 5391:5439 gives 0.4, 2.03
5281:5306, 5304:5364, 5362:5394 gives -0.5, 2.07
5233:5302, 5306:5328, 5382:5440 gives -1.0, 2.03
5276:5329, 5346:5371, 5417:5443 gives -0.3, 2.08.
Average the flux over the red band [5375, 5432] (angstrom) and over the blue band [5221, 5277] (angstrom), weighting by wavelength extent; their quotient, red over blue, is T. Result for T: 1.05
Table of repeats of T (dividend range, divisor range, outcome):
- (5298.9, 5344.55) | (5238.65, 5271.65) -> 1.04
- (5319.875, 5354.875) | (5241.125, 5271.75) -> 1.03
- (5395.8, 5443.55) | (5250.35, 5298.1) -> 1.02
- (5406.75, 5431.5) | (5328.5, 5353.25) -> 1.03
